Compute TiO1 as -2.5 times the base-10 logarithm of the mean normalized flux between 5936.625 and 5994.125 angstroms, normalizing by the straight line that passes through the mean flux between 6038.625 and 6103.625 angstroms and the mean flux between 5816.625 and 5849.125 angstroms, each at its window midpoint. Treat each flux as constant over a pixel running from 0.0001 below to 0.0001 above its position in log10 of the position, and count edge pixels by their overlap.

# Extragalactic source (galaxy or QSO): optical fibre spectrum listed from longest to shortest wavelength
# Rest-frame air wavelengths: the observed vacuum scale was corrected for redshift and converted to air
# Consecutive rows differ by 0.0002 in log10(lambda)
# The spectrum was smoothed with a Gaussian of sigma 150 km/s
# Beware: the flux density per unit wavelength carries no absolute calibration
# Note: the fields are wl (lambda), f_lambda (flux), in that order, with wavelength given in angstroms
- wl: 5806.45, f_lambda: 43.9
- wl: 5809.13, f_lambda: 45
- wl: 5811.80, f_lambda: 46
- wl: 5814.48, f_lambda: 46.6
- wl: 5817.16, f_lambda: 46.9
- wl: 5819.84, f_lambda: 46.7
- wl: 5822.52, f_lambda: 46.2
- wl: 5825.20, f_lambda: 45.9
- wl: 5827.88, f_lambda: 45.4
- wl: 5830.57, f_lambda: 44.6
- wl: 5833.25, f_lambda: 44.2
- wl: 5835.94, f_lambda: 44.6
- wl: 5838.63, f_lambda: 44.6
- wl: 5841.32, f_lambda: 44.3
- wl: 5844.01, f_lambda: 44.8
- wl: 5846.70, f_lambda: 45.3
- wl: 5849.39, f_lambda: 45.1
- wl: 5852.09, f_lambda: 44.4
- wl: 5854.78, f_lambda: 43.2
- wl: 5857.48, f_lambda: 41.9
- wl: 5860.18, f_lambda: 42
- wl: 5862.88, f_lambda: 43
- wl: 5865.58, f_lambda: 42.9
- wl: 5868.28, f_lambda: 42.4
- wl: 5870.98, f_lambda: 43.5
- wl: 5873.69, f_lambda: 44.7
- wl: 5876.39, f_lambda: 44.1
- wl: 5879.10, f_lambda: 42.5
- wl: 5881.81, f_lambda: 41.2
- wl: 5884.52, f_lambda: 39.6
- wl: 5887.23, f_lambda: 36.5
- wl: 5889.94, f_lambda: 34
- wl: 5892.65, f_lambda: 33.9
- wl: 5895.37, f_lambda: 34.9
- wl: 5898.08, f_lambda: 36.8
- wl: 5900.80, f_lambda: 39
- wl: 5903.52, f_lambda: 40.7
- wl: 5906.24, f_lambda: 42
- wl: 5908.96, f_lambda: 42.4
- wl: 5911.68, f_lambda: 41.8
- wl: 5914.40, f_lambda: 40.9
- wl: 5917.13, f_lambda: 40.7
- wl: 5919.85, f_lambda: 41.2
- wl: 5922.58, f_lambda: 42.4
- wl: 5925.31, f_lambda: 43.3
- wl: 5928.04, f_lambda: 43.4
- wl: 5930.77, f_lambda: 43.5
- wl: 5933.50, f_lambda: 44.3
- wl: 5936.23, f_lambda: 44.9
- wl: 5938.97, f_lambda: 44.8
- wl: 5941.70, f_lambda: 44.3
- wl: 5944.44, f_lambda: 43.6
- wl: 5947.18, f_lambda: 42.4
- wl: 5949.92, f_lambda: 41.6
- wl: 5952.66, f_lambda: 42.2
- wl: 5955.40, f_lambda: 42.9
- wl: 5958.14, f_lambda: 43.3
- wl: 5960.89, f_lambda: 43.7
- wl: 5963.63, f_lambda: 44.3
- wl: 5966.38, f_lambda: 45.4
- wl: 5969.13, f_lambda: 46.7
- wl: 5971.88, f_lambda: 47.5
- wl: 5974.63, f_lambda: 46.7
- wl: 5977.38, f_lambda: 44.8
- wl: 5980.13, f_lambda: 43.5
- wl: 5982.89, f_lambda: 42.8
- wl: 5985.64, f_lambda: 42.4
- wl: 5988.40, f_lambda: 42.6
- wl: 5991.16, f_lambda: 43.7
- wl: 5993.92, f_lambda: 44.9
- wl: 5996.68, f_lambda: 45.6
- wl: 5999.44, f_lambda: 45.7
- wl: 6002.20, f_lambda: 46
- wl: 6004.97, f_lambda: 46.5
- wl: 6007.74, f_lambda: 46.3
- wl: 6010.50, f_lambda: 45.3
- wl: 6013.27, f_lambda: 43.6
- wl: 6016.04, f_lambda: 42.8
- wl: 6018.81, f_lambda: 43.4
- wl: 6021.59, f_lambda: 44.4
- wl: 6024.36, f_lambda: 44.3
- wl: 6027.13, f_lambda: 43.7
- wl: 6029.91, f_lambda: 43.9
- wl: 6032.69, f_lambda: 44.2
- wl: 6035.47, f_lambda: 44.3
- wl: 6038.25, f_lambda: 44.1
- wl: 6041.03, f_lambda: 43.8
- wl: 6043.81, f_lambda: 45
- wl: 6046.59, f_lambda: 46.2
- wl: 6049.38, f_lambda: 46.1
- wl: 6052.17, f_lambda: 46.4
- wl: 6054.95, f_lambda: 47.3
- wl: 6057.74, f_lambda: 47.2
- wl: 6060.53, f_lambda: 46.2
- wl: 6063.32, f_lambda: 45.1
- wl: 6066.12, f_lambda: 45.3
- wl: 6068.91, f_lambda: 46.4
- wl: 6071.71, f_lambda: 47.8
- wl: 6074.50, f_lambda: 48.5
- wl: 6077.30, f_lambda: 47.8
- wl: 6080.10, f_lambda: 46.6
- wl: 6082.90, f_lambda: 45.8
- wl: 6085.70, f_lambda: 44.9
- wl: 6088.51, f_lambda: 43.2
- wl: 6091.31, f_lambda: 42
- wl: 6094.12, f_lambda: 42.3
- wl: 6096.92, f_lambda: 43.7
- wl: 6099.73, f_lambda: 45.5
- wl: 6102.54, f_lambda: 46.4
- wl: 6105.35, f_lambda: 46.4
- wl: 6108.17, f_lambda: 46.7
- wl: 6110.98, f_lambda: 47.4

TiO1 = 0.04 mag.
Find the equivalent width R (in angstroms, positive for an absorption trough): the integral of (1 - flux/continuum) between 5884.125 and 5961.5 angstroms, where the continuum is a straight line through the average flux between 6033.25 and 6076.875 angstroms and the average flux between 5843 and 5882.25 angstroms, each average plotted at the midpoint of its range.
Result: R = 5.3 angstroms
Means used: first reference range 43.4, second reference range 46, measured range 41.2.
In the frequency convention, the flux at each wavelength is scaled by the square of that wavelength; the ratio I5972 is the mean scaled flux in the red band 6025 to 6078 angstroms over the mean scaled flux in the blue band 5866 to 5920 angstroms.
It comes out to 1.2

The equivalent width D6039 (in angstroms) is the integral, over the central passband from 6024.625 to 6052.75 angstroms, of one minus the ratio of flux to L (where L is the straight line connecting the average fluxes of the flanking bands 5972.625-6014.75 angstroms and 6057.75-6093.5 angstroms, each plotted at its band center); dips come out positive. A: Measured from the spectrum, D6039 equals 0.37 angstroms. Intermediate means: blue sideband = 44.7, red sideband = 45.8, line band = 44.7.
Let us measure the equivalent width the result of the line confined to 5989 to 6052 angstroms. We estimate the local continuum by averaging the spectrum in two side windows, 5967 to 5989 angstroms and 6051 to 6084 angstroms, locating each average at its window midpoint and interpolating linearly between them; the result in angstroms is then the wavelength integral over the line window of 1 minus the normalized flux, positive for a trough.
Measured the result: 1.3 angstroms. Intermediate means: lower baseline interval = 44.7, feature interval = 44.7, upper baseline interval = 46.7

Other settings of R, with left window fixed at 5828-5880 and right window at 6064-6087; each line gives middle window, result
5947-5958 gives 0.7 angstroms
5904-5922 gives 1.2 angstroms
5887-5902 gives 2.9 angstroms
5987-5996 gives 0.3 angstroms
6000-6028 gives 0.7 angstroms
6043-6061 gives 0.0 angstroms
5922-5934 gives 0.4 angstroms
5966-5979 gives -0.3 angstroms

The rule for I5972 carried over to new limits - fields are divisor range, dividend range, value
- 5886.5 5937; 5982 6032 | 1.13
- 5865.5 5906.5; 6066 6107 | 1.22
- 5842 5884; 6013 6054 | 1.09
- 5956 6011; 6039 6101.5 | 1.05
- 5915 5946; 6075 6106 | 1.10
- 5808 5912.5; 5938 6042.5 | 1.09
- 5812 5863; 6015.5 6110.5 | 1.09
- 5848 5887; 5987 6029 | 1.09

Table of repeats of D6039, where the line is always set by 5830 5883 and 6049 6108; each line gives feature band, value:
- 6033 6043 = 0.3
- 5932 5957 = 0.6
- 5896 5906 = 1.2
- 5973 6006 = 0.2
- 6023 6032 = 0.3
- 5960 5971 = -0.1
